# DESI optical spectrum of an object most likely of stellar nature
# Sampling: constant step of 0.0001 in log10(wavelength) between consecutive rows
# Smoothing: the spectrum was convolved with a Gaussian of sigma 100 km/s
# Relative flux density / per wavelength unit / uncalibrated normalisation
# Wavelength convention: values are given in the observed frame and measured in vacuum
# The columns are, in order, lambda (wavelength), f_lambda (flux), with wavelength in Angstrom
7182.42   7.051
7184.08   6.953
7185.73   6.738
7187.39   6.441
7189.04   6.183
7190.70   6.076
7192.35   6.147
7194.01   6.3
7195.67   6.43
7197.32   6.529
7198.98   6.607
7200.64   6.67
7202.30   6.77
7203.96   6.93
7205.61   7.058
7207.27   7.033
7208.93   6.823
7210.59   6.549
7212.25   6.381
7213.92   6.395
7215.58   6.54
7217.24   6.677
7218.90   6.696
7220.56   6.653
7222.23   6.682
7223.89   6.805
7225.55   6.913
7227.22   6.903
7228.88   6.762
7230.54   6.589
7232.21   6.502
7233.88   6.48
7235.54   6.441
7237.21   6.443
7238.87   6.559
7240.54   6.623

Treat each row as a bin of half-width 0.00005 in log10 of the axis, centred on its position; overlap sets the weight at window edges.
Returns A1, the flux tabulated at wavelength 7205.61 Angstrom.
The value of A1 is 7.058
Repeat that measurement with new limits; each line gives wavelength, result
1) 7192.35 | 6.147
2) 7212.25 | 6.381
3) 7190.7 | 6.076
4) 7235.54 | 6.441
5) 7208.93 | 6.823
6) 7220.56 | 6.653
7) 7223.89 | 6.805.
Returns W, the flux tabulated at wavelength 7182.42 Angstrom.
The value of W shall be 7.051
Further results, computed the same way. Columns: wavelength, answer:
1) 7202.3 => 6.77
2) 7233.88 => 6.48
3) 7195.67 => 6.43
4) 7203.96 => 6.93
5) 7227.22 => 6.903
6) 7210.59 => 6.549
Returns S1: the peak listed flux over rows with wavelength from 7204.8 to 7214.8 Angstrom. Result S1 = 7.058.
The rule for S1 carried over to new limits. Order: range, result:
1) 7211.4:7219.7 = 6.696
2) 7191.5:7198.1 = 6.529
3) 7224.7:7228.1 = 6.913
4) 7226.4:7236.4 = 6.903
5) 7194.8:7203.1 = 6.77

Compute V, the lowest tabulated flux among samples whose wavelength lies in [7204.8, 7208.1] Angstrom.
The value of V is 7.033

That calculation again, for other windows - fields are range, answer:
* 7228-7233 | 6.502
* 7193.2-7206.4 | 6.3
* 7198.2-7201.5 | 6.607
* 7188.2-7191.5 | 6.076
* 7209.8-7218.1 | 6.381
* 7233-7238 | 6.441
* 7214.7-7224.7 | 6.54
